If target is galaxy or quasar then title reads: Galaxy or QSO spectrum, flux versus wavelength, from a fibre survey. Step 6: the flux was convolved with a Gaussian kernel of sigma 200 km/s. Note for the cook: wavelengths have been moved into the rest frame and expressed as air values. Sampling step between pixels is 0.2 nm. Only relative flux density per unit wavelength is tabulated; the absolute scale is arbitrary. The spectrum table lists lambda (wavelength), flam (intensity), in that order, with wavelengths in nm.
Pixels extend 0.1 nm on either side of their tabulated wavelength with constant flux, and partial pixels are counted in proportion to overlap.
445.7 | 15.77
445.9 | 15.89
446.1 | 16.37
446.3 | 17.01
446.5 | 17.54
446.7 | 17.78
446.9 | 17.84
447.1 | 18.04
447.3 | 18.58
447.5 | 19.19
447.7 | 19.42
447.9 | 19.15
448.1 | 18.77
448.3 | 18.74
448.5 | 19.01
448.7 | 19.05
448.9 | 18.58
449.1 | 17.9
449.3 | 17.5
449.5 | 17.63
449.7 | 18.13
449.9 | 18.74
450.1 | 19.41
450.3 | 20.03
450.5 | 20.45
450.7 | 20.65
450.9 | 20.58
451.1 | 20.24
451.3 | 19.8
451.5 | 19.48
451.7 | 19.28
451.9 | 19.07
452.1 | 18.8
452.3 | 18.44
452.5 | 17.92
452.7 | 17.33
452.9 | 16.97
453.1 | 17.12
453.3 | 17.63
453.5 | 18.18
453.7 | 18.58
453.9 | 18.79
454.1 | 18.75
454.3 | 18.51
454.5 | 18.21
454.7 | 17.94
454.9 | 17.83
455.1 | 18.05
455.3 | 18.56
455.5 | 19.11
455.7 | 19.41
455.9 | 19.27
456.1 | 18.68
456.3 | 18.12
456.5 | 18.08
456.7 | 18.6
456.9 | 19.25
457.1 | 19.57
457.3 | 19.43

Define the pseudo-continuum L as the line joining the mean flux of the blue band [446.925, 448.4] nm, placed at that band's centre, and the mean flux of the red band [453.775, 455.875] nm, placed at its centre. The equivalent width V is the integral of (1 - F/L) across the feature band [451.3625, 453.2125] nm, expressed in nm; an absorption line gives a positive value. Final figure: 0.03 nm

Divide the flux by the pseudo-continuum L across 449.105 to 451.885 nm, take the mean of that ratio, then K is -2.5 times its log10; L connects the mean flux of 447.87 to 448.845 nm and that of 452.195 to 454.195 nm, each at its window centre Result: -0.05 mag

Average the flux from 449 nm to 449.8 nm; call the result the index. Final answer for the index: 17.8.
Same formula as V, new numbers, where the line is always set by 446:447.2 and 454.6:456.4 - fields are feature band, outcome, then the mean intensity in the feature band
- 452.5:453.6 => 0.05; 17.5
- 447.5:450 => -0.12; 18.6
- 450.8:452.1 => -0.12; 19.7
